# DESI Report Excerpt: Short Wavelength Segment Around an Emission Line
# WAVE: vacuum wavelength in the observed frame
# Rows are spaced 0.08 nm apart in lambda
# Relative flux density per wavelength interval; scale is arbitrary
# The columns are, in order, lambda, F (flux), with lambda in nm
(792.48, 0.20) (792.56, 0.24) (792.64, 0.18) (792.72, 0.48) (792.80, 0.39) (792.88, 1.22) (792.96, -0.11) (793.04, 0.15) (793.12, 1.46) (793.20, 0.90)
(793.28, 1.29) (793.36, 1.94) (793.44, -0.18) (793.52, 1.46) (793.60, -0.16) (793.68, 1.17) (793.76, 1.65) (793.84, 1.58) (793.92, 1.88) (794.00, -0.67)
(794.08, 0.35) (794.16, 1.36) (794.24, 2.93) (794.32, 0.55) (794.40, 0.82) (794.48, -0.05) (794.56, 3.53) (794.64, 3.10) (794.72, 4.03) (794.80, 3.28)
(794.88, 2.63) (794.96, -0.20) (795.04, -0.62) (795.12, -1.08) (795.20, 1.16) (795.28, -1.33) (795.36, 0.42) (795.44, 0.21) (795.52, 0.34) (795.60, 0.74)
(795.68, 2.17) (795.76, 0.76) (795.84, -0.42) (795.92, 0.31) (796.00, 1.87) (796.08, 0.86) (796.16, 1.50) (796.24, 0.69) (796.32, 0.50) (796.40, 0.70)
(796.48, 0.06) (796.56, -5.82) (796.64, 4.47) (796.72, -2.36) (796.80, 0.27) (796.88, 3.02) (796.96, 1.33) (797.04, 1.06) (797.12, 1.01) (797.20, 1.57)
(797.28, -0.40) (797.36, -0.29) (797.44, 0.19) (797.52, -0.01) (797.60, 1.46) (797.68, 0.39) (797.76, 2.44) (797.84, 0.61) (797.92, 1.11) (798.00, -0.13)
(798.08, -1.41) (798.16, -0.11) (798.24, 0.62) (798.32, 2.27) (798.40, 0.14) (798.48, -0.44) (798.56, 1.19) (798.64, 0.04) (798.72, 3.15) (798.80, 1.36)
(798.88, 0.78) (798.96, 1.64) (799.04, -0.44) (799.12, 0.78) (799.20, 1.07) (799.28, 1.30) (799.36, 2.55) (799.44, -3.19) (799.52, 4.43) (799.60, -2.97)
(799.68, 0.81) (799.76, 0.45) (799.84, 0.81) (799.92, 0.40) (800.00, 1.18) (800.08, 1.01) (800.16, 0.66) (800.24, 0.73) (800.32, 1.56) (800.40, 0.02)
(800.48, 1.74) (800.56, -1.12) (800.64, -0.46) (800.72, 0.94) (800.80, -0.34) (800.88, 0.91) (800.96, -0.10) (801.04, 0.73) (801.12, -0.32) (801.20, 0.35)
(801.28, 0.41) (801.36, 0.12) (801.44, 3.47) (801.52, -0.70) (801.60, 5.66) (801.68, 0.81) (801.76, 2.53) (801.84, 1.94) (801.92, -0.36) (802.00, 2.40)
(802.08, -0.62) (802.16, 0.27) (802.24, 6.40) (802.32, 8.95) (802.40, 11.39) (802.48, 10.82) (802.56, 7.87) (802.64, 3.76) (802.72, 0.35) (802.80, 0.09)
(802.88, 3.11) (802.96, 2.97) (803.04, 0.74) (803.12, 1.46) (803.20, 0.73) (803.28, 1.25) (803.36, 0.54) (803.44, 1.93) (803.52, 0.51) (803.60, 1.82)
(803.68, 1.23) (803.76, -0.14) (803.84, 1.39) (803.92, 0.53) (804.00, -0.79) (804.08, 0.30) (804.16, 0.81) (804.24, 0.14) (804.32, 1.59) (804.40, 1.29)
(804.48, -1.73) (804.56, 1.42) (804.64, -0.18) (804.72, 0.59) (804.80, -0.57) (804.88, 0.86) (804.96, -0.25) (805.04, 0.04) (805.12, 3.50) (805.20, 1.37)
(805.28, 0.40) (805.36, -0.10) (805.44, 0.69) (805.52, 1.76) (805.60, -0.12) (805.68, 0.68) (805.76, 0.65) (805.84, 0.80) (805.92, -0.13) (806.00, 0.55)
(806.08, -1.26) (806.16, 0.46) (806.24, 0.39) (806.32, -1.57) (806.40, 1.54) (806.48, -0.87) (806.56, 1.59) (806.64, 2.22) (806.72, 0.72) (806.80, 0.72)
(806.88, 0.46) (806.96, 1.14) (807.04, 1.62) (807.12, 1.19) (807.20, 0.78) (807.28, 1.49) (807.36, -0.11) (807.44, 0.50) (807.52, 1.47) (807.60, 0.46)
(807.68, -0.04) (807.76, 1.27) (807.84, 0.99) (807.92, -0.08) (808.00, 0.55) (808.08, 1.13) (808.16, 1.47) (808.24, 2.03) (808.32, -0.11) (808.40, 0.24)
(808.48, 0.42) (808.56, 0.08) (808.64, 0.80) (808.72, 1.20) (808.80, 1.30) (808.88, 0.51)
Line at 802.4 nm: [O III] 5007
